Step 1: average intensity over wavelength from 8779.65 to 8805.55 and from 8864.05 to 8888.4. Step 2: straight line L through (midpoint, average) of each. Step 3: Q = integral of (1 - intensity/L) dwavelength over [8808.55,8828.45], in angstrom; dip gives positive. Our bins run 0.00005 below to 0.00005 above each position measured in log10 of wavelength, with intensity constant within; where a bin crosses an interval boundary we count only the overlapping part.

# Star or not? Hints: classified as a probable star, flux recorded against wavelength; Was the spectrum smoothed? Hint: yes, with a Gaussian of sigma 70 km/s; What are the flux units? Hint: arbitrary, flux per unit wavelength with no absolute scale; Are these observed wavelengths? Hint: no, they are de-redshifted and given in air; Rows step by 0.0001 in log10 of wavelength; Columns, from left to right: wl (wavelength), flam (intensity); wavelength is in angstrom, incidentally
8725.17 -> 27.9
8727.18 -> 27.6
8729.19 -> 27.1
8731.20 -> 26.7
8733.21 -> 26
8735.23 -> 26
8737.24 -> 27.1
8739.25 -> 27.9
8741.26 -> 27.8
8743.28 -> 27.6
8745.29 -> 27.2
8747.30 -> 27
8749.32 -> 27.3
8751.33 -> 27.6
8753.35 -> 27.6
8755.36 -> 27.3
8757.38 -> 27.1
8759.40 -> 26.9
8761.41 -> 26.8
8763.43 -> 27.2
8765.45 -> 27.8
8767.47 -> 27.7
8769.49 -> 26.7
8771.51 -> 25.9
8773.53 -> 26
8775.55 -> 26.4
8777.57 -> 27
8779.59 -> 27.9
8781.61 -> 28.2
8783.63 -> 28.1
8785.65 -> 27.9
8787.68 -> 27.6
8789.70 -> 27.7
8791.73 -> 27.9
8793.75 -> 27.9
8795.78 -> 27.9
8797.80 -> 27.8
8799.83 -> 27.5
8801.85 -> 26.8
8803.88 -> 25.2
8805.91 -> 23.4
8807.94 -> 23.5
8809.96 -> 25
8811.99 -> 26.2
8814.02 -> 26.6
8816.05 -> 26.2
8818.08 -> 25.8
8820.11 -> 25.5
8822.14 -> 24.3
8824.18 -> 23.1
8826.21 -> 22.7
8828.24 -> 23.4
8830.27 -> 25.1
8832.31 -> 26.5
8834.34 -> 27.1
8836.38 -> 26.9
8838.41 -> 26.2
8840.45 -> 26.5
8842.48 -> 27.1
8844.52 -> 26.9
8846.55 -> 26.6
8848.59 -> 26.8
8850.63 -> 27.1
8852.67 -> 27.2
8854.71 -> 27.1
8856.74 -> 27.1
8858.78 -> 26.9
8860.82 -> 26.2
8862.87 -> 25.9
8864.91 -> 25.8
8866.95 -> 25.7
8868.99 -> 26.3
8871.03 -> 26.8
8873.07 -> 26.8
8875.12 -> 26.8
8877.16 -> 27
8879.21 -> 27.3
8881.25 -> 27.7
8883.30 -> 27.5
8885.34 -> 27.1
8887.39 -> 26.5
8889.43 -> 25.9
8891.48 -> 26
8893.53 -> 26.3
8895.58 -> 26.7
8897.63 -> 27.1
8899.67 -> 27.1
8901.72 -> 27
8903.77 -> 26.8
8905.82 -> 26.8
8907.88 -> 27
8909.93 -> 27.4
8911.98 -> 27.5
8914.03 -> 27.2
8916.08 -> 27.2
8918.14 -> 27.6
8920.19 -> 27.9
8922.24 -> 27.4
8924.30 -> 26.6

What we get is 1.71 angstrom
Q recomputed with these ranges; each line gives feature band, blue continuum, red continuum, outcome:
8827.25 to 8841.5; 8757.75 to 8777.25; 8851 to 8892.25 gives 0.41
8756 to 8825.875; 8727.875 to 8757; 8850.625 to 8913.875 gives 1.27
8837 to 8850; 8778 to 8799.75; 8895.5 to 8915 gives 0.37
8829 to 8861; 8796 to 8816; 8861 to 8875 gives -0.71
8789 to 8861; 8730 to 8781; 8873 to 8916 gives 2.27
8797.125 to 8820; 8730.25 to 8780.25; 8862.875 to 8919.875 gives 1.01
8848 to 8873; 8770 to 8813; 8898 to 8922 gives 0.42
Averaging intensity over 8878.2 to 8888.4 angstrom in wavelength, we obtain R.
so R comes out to 27.2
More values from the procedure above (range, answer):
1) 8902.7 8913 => 27.1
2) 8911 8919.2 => 27.4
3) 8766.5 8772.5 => 26.8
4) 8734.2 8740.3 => 27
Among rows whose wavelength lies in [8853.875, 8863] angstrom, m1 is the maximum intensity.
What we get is 27.1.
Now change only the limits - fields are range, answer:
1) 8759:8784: 28.2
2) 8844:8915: 27.7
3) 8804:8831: 26.6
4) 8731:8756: 27.9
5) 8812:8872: 27.2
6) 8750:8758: 27.6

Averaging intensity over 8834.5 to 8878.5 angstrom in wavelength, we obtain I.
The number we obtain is 26.7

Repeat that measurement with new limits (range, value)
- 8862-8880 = 26.5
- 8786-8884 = 26.3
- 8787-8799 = 27.8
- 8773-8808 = 27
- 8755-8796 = 27.3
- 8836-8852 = 26.8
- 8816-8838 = 25.1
